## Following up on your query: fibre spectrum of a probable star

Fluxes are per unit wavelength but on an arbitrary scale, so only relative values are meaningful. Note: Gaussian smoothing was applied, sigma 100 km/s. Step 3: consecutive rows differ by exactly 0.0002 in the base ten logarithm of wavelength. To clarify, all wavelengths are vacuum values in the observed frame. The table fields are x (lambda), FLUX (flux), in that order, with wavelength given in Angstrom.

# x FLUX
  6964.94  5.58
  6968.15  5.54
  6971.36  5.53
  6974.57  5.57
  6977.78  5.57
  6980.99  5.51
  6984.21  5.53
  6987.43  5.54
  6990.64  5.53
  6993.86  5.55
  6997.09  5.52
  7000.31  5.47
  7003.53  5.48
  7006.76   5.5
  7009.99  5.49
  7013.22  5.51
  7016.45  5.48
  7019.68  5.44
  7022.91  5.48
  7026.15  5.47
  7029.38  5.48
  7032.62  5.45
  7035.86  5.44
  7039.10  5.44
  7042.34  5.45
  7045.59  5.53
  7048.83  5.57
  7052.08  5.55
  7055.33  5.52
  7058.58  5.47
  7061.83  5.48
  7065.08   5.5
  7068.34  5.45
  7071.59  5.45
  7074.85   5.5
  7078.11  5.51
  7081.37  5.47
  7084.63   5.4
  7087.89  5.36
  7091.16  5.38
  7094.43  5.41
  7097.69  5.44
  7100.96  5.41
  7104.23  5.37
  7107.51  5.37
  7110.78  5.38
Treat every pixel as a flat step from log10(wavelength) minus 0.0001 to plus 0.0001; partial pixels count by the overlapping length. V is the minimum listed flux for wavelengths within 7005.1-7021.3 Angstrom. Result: 5.44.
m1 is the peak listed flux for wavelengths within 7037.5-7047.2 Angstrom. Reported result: 5.53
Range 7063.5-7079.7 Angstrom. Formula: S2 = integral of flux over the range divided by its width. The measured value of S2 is 5.48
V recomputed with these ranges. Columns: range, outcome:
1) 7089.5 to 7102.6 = 5.38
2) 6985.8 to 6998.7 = 5.52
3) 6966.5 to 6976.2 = 5.53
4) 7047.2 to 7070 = 5.45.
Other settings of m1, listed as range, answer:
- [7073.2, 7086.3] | 5.51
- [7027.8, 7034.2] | 5.48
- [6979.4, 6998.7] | 5.55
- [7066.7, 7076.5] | 5.5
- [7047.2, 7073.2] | 5.57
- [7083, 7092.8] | 5.4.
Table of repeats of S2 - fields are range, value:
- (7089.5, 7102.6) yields 5.41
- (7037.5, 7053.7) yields 5.51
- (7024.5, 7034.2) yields 5.47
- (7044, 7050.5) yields 5.55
